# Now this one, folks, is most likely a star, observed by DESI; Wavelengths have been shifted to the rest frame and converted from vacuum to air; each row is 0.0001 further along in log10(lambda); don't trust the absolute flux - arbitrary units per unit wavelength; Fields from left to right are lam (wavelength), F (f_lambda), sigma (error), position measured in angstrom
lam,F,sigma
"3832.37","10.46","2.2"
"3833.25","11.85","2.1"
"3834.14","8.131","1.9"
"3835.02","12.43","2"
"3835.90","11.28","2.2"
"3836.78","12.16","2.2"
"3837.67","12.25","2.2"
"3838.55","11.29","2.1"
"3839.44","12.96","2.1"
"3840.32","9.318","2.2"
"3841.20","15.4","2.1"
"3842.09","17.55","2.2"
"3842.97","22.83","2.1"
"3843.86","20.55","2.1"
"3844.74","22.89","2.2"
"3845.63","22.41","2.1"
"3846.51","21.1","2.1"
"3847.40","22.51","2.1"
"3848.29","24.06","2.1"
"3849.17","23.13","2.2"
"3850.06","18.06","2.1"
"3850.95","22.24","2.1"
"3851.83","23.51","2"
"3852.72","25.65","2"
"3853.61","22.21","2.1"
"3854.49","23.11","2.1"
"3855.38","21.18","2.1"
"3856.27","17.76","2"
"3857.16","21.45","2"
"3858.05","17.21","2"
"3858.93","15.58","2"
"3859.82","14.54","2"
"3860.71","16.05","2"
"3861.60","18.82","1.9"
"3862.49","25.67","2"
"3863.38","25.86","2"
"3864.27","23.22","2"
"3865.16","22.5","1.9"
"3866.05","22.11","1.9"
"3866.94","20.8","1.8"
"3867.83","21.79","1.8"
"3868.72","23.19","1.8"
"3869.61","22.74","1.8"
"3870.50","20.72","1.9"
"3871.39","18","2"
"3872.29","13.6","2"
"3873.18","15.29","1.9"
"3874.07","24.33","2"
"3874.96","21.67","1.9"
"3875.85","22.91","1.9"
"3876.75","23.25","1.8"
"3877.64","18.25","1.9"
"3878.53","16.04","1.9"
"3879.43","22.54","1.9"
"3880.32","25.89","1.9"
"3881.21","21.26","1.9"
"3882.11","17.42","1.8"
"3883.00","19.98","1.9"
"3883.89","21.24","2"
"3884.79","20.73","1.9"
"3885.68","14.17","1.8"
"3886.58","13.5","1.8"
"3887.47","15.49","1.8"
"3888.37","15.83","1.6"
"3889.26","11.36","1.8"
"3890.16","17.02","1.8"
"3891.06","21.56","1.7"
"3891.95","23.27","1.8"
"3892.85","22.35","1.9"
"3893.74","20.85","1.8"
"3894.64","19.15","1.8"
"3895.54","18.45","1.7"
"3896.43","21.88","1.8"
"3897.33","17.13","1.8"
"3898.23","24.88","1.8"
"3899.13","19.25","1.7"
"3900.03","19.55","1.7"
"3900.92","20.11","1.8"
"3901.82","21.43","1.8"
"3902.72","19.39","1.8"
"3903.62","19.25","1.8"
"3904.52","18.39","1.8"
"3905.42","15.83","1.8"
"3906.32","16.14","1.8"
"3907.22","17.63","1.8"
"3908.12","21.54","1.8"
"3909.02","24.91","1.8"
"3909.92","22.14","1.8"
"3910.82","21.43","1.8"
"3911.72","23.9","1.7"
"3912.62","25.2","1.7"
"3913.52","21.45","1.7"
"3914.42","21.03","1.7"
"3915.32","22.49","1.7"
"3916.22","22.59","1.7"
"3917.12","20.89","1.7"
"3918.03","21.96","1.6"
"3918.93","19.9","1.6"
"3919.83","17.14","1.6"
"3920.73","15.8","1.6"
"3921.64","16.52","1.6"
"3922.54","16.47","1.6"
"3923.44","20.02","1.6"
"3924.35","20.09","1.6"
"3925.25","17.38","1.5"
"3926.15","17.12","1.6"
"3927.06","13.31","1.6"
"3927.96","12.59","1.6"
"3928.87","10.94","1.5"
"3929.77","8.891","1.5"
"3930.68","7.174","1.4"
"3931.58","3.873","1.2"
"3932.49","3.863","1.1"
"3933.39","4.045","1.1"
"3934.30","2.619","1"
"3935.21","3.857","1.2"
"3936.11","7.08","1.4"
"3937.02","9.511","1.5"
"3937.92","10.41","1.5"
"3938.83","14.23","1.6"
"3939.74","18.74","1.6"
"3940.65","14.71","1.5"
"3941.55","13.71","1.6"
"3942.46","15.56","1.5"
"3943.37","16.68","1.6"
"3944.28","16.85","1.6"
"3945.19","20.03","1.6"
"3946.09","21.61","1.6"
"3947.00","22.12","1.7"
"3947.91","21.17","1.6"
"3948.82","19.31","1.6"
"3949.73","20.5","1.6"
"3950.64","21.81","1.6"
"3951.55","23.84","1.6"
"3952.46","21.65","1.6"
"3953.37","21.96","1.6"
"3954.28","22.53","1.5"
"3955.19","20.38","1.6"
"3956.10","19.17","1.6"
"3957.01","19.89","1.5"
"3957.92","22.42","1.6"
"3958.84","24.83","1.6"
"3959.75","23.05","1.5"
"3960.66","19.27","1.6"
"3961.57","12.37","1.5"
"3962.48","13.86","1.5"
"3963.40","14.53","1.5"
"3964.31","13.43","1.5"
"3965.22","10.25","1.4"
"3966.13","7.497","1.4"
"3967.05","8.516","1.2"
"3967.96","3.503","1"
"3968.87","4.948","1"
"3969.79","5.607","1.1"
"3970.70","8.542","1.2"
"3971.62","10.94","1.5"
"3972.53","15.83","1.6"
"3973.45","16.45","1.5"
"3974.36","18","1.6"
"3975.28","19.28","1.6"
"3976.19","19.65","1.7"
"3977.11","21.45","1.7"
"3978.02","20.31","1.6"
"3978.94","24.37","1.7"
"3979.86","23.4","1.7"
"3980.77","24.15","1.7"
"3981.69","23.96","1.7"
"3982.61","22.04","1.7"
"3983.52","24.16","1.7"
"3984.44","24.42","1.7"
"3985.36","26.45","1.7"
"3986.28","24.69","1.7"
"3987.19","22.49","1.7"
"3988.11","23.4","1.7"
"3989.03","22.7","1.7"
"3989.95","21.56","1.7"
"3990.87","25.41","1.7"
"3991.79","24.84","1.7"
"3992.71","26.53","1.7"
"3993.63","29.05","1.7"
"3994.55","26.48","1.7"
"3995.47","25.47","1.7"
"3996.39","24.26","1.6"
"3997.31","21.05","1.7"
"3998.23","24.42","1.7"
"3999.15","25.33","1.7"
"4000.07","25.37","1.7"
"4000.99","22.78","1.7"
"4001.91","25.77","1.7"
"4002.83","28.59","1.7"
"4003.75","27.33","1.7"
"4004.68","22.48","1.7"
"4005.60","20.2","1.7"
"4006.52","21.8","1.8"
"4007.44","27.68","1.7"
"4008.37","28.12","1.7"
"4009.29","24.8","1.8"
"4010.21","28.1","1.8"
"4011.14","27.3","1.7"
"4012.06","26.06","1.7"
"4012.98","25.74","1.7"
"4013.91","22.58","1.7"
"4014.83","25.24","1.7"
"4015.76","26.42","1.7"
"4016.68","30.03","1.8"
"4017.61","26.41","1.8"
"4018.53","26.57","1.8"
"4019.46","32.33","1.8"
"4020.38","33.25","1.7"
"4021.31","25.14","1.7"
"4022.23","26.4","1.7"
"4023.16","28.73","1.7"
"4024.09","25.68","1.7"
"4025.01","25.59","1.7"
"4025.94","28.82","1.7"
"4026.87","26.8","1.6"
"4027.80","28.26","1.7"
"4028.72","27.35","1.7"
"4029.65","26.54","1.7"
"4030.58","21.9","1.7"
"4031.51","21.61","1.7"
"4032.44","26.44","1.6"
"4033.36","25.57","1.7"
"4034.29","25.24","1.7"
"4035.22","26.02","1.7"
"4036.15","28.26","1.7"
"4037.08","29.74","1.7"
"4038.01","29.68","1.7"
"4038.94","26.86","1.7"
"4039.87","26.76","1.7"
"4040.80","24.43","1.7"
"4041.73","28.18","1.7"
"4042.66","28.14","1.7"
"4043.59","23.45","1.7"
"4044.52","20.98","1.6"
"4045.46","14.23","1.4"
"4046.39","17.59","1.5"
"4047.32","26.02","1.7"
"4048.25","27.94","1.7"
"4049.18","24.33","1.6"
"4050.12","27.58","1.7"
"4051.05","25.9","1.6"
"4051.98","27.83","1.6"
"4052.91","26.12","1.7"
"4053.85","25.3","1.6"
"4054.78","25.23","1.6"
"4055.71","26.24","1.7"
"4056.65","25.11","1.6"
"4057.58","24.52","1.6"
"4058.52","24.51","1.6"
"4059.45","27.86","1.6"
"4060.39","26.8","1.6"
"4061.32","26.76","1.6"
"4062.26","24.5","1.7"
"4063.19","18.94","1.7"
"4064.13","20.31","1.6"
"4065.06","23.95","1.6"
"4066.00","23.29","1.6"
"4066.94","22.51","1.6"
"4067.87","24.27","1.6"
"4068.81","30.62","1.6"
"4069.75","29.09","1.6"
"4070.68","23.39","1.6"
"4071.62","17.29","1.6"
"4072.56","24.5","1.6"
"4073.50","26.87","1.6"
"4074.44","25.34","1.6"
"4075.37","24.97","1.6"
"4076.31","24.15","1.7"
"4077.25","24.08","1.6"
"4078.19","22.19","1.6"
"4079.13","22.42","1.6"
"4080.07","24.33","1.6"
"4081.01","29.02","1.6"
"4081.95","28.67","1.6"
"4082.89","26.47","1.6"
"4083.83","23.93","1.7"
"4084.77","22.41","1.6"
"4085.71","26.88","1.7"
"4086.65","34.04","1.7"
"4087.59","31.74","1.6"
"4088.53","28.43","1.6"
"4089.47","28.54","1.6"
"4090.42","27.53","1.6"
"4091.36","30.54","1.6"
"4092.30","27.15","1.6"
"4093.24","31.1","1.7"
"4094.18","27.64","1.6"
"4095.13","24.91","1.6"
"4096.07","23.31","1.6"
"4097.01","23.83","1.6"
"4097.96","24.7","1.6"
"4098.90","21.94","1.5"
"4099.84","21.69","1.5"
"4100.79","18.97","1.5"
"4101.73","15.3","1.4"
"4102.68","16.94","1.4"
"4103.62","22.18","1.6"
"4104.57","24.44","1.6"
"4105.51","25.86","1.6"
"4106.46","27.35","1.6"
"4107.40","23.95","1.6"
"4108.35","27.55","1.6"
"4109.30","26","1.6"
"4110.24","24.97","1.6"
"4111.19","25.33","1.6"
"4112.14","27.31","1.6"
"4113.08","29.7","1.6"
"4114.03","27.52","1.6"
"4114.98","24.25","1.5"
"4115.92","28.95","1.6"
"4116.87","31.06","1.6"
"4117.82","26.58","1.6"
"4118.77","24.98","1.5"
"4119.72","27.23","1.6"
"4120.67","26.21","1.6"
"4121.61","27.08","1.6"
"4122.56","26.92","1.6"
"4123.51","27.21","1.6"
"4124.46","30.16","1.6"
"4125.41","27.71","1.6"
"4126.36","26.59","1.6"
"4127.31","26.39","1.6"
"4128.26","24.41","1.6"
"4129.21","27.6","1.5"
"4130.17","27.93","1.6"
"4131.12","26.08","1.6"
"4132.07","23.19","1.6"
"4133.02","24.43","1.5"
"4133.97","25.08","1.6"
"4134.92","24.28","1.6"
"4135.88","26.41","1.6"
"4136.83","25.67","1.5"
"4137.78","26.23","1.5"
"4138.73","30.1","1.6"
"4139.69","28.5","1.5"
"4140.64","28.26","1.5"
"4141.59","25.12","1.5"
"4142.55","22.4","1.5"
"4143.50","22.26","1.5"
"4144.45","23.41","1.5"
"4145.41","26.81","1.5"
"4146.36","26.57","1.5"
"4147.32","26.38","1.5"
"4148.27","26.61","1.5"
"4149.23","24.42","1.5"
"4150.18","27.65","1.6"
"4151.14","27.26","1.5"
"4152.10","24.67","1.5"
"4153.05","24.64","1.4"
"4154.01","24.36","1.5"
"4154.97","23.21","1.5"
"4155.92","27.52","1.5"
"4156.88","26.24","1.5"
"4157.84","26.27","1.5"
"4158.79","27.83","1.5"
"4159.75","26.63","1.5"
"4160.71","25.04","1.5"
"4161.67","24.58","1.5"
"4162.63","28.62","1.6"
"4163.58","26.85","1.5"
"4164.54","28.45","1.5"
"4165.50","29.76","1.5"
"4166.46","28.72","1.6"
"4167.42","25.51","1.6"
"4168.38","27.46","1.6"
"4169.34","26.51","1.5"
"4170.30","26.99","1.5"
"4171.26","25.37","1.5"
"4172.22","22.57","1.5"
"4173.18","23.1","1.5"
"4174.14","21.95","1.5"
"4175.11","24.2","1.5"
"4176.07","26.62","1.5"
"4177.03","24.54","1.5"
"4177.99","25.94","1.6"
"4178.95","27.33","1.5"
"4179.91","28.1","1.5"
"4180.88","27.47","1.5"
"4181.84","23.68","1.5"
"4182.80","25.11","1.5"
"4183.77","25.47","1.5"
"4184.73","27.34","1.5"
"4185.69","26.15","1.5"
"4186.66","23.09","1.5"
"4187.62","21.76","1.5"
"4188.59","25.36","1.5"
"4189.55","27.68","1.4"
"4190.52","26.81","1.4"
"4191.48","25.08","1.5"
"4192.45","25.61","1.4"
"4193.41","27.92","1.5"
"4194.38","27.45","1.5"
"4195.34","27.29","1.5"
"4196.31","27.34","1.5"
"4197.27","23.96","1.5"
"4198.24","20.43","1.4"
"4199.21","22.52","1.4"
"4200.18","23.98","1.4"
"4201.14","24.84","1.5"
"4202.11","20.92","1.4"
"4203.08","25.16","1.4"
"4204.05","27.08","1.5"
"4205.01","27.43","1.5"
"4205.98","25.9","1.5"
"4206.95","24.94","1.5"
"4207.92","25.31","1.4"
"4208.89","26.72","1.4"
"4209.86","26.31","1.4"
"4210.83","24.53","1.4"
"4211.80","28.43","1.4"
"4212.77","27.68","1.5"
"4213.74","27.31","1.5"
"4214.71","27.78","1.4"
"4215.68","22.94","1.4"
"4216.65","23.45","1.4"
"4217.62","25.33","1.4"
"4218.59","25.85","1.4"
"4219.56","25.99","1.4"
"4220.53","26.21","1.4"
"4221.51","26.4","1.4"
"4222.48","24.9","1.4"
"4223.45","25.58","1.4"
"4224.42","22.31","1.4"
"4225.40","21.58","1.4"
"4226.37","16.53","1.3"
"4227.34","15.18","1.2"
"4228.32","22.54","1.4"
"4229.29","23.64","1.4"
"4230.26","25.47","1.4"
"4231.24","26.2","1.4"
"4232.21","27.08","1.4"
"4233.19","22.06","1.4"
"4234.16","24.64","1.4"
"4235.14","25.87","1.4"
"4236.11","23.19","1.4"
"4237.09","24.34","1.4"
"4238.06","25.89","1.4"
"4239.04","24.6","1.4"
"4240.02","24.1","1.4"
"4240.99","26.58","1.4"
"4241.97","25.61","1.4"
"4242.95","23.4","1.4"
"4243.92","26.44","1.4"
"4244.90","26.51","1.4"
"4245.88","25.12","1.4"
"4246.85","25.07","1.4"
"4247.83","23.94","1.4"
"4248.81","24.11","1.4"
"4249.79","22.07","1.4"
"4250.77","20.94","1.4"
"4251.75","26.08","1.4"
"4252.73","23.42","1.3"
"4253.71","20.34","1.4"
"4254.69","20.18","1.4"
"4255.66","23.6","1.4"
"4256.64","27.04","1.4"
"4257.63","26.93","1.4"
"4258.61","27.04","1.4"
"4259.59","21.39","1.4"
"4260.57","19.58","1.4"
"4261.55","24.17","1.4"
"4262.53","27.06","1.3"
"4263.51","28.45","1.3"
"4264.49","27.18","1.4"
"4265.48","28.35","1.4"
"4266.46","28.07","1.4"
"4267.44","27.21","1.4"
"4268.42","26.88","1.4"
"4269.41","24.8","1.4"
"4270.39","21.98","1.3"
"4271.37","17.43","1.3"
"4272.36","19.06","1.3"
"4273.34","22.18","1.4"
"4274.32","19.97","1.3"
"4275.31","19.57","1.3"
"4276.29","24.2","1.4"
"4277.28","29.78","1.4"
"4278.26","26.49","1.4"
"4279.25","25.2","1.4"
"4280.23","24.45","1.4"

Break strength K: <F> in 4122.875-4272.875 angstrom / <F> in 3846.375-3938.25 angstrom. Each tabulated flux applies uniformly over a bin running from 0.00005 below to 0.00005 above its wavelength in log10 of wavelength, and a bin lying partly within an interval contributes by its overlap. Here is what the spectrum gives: 1.36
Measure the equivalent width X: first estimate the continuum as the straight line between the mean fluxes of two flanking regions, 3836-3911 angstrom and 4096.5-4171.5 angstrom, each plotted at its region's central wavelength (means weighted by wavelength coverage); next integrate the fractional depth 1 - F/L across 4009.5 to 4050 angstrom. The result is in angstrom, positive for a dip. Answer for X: -4.8 angstrom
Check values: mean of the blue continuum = 19.6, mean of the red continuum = 25.8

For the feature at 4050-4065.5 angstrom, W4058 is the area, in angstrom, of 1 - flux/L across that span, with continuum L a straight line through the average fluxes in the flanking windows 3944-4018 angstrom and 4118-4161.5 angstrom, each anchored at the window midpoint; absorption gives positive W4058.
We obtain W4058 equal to -1.0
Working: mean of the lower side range 21.3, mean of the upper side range 26.1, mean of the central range 25.1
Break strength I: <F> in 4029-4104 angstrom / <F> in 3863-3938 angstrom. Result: 1.4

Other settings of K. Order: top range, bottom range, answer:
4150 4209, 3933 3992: 1.47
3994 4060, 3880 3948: 1.50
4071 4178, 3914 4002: 1.44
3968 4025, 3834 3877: 1.20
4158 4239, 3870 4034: 1.26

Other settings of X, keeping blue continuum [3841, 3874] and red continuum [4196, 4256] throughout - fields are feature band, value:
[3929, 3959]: 8.6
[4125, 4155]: -2.9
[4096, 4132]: -3.3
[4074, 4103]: -2.8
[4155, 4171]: -2.1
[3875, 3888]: 0.9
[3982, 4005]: -2.7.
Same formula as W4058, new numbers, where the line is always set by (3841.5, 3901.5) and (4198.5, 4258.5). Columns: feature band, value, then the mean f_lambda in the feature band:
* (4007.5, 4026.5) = -4.44 angstrom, 27.2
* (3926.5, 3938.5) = 7.60 angstrom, 7.7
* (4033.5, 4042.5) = -2.00 angstrom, 27.2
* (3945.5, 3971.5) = 5.66 angstrom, 16.7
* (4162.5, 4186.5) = -2.20 angstrom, 26.1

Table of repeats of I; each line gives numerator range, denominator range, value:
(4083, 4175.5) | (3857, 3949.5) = 1.44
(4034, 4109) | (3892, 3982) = 1.47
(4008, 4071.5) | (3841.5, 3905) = 1.27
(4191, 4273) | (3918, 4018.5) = 1.29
